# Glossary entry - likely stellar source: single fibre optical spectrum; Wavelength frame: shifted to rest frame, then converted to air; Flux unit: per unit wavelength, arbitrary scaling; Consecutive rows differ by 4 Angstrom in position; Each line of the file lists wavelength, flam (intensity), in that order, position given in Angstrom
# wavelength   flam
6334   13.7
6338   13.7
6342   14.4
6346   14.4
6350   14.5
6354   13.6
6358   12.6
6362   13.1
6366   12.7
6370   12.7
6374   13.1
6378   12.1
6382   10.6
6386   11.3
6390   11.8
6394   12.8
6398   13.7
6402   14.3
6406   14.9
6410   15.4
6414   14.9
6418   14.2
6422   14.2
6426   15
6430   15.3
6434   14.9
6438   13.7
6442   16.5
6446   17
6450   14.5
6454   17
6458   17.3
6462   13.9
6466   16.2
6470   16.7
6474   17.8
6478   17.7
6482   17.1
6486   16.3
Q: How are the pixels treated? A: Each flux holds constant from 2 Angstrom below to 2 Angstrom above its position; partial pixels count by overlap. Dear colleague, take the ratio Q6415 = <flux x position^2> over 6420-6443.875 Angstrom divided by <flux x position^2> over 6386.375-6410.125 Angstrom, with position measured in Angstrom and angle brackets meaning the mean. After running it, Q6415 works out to 1.12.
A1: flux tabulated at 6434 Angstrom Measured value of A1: 14.9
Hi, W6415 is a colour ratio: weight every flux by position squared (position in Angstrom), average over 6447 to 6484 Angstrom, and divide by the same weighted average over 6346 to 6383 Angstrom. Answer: 1.32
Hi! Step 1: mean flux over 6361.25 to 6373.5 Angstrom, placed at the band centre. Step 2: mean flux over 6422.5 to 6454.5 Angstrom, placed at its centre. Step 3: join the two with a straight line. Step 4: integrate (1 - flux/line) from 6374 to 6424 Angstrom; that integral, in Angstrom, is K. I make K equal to 2.3 Angstrom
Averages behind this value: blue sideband 12.8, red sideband 15.4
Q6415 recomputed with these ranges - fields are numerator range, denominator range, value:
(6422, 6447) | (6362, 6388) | 1.28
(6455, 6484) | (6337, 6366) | 1.26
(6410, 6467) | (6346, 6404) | 1.22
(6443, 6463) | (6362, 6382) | 1.32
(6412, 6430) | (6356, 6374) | 1.16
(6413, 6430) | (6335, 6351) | 1.06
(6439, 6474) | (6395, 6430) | 1.12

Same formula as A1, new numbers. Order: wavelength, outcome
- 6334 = 13.7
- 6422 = 14.2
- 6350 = 14.5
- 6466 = 16.2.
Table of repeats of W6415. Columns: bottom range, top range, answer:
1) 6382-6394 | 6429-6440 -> 1.27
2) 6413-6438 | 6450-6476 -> 1.13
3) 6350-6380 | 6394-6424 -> 1.13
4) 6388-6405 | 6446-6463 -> 1.22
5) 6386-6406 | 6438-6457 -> 1.24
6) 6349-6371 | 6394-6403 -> 1.05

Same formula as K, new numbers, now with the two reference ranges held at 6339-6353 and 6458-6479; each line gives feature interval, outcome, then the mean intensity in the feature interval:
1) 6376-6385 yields 2.16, 11.3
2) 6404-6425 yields 1.07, 14.7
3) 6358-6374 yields 2.00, 12.8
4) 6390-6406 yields 1.79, 13.5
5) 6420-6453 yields 1.51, 15.2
